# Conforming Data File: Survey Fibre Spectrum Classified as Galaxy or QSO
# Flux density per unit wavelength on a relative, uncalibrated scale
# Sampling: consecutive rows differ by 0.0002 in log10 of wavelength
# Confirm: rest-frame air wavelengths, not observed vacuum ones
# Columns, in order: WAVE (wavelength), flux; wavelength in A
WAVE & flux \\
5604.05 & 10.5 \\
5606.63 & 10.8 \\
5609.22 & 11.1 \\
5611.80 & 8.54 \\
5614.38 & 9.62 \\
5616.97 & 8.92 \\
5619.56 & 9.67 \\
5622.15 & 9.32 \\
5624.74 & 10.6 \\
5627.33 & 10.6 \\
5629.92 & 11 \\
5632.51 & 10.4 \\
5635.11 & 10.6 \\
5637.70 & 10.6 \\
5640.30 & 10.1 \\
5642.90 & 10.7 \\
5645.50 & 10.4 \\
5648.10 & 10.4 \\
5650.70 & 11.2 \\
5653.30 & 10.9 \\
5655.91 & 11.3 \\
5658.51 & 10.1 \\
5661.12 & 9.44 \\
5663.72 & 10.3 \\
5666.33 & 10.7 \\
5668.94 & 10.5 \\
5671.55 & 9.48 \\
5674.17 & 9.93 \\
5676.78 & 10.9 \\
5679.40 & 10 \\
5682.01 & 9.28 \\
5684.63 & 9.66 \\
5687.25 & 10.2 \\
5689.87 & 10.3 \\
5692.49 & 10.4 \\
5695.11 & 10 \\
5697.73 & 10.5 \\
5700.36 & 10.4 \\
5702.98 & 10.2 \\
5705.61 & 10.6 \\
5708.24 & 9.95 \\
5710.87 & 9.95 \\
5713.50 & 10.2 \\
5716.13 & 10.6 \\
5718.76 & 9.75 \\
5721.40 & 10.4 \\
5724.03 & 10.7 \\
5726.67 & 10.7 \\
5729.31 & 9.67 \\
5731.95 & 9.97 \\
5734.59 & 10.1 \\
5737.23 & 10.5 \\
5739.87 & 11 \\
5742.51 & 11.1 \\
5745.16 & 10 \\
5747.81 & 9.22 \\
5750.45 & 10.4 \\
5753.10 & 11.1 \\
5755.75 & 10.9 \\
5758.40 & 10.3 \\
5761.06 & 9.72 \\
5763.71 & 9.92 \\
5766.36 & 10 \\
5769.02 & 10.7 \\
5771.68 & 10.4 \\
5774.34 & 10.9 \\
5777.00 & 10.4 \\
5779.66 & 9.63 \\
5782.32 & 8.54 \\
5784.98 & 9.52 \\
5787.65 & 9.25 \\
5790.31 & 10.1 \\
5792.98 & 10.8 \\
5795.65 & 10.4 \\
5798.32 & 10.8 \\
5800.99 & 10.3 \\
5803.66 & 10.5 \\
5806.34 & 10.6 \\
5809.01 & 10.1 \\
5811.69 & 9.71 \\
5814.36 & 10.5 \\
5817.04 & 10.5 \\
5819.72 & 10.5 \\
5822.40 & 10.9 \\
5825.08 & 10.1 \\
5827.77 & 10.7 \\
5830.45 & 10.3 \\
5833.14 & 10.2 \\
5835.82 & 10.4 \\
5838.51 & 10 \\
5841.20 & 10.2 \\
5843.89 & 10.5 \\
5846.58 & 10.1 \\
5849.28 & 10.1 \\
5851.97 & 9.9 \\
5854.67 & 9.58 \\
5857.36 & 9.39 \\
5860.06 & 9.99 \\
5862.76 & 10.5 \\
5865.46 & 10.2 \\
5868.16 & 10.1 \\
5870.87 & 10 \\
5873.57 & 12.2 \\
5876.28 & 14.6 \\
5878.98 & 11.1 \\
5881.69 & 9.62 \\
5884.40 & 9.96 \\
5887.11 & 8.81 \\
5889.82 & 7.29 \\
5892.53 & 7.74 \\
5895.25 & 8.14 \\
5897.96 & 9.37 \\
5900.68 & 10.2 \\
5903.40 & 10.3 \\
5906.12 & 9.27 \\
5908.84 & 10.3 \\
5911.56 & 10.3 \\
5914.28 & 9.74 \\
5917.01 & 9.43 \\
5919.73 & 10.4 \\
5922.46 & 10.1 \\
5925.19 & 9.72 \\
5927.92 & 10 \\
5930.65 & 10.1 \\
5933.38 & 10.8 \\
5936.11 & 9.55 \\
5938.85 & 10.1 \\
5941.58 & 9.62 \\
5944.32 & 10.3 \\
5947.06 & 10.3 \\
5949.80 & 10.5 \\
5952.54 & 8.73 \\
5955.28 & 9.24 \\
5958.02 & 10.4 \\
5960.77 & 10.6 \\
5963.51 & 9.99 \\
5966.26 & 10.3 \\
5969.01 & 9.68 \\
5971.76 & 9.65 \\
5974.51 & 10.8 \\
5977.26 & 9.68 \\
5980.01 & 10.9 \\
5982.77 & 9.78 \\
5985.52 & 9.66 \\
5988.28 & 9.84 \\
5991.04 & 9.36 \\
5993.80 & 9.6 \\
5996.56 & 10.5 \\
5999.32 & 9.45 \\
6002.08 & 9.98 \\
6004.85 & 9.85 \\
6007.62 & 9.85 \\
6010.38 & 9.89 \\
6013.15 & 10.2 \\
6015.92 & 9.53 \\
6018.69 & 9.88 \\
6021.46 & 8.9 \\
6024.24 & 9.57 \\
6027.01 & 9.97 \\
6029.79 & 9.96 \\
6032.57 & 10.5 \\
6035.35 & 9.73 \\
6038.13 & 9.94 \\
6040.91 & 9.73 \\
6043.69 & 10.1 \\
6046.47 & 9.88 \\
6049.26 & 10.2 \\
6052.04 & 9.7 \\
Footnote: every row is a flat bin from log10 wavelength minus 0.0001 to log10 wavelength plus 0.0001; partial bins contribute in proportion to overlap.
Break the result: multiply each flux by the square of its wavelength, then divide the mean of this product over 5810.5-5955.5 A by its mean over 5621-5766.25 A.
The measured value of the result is 1.0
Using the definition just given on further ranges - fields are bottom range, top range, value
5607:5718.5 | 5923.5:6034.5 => 1.08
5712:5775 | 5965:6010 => 1.04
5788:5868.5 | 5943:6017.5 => 1.02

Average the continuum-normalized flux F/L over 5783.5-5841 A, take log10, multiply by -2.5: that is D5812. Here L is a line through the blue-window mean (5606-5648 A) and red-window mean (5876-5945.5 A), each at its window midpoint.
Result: -0.038 mag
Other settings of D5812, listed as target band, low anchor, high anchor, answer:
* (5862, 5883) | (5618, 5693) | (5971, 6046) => -0.10 mag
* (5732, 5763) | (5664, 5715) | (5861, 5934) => -0.03 mag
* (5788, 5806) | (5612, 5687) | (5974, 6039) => -0.04 mag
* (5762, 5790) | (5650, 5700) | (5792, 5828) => 0.05 mag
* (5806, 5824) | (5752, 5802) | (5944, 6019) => -0.03 mag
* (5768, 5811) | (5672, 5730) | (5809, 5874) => 0.01 mag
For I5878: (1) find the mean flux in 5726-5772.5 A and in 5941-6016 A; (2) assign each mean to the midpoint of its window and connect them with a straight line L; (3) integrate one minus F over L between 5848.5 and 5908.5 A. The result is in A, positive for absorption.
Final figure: 1.05 A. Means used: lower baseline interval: 10.3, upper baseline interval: 9.94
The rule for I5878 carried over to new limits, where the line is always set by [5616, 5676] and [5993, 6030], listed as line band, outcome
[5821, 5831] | -0.5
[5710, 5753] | -0.4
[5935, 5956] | 0.2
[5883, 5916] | 2.2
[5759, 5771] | 0.0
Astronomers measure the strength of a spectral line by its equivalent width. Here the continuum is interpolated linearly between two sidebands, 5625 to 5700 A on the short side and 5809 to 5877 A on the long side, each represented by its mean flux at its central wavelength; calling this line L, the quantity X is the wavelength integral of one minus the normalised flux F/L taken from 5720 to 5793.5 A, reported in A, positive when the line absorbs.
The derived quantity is 1.24 A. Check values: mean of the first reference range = 10.4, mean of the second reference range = 10.4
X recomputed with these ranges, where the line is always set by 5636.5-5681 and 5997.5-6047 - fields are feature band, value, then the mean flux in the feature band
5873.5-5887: -1.5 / 11.2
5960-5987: -0.5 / 10.1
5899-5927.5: 0.1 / 9.97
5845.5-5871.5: 0.3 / 9.98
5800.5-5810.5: -0.2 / 10.4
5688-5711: 0.1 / 10.3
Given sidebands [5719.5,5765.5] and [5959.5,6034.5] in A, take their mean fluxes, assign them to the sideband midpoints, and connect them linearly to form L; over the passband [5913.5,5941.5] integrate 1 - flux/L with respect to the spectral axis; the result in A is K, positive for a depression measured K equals 0.13 A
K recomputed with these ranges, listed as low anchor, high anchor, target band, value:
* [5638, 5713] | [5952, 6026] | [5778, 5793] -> 0.85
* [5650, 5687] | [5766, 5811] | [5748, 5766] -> -0.19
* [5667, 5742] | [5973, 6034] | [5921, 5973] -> -0.16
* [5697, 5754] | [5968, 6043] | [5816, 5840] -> -0.59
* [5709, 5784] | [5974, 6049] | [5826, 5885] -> -2.06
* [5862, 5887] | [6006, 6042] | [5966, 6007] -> 0.60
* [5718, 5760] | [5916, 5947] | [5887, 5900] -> 2.29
